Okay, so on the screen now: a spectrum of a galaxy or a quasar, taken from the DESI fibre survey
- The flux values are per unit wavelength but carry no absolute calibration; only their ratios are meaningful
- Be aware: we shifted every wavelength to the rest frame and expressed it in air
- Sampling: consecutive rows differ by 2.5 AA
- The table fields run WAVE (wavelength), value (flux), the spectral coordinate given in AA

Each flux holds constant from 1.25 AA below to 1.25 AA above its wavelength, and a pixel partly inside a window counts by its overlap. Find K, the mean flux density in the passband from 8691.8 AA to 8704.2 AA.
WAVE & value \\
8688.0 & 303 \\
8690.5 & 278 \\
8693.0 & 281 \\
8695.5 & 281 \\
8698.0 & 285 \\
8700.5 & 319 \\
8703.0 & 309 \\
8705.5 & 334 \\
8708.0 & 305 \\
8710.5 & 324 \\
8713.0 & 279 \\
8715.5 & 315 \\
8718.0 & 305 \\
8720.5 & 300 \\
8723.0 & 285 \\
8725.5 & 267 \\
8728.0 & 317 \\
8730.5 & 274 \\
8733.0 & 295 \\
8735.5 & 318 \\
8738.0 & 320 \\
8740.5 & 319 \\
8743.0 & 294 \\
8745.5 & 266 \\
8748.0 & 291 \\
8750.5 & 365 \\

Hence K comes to 295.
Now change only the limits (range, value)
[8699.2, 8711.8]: 318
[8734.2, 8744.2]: 313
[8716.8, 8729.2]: 295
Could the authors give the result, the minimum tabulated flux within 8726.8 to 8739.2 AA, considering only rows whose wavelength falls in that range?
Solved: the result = 274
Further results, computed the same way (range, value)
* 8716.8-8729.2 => 267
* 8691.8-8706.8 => 281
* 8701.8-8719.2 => 279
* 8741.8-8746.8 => 266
